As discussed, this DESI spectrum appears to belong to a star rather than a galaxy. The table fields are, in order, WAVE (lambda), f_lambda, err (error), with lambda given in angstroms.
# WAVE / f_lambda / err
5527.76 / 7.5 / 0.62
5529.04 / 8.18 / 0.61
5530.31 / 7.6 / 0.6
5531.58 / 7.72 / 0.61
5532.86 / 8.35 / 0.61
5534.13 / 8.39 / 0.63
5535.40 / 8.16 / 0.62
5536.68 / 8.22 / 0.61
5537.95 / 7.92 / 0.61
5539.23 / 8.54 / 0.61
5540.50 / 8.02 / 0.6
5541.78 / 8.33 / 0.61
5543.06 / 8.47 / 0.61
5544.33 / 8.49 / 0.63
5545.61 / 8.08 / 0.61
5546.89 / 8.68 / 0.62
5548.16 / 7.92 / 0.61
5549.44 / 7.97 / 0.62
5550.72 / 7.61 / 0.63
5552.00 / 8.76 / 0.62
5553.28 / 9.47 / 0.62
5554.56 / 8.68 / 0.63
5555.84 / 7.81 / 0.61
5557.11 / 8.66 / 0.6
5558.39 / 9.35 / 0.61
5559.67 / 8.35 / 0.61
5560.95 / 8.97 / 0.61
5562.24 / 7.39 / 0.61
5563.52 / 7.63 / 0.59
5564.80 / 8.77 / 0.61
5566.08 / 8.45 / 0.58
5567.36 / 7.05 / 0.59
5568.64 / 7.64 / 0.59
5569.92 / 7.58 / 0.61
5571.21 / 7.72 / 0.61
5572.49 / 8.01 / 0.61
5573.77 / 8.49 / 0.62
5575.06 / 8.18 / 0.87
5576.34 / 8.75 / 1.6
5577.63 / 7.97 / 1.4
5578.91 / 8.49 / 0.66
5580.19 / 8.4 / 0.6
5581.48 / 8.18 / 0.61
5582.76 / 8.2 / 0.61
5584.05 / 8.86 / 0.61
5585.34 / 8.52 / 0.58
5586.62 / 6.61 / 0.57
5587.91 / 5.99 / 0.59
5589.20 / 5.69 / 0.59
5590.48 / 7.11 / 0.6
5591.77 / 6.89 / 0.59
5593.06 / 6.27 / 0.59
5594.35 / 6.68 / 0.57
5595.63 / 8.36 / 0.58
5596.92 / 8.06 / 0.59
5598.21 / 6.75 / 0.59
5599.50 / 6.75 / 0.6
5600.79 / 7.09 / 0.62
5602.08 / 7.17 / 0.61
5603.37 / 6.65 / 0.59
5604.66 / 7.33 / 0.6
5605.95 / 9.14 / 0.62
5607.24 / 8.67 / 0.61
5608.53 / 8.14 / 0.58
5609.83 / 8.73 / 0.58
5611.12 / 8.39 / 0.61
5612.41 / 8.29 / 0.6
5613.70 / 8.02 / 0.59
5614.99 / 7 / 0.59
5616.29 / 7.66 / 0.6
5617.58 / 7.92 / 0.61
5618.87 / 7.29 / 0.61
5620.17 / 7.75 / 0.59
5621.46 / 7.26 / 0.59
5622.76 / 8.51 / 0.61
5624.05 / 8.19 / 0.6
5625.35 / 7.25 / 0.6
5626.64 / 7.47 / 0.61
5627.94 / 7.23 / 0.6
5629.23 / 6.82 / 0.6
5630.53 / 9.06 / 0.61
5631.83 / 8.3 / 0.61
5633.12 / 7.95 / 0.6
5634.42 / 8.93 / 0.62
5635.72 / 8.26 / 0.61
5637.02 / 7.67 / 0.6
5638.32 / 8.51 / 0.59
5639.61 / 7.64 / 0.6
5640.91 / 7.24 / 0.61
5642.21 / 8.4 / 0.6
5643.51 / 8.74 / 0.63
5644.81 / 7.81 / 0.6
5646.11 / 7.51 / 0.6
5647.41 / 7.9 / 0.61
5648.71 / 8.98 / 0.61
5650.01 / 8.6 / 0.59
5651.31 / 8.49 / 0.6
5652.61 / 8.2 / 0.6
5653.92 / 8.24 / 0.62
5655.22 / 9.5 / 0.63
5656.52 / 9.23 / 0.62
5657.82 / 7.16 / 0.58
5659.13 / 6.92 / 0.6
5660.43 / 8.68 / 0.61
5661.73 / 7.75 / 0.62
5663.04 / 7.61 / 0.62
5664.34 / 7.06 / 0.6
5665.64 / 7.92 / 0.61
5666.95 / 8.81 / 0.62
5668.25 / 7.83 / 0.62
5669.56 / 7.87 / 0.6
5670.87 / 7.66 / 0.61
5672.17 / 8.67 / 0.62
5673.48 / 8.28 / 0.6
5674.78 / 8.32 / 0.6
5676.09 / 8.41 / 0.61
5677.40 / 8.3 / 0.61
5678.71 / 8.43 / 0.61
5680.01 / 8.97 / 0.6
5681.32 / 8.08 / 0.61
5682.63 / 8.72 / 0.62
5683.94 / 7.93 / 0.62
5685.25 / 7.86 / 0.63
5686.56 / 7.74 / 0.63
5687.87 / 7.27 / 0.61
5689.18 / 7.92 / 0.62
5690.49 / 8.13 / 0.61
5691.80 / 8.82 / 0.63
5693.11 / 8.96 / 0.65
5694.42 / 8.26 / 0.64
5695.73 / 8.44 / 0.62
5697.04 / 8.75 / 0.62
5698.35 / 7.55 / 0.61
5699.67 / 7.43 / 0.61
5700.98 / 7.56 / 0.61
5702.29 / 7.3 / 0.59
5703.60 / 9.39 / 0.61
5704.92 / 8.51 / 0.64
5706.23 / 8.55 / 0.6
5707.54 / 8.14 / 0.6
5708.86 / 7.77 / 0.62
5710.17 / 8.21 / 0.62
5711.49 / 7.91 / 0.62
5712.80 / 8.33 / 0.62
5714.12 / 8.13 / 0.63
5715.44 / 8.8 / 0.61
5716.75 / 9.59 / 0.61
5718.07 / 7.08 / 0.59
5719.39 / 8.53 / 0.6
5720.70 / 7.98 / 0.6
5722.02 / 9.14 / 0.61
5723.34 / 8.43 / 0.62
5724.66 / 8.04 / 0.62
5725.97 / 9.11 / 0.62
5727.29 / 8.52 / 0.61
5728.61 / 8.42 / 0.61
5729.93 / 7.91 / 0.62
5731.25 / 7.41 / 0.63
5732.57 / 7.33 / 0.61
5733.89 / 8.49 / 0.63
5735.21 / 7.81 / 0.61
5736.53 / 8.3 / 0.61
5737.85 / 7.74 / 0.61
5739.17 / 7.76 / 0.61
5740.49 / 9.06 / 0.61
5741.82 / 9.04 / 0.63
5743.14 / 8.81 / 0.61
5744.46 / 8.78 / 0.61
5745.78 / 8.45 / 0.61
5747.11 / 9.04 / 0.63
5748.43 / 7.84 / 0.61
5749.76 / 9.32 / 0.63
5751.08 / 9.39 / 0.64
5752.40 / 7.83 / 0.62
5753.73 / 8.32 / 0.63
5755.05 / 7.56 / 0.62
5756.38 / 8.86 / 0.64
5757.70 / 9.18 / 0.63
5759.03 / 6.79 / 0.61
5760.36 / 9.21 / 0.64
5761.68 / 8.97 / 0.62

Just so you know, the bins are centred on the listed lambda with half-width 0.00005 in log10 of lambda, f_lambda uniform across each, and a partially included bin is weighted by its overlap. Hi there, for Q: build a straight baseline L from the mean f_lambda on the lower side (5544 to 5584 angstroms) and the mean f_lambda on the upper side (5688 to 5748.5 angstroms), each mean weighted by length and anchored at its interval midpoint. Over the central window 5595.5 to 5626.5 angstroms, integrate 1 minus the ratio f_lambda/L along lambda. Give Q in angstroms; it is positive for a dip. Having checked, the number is 1.9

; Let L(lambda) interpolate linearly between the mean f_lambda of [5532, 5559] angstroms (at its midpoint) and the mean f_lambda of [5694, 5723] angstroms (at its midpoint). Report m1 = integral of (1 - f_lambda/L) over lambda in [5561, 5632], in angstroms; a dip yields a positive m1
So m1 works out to 5.1 angstroms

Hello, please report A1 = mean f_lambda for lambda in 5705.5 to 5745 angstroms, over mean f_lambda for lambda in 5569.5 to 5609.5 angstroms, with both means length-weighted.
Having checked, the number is 1.09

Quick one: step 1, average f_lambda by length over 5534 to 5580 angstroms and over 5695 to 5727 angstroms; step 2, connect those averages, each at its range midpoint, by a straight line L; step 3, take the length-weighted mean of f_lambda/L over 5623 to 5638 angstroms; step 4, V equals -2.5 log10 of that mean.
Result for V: 0.04 mag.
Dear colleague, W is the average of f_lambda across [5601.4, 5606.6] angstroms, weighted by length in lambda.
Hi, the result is 7.57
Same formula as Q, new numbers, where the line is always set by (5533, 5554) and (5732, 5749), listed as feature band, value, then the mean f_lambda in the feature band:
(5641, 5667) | 0.6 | 8.14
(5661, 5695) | 0.8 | 8.14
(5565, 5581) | 0.5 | 8.08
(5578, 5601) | 2.6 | 7.4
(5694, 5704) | 0.4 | 8.05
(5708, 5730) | 0.0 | 8.36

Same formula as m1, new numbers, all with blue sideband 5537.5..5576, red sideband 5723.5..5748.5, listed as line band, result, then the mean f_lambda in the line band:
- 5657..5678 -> 0.83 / 7.96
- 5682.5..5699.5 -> 0.33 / 8.14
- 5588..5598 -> 1.59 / 6.94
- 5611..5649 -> 1.64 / 7.92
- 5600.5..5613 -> 0.42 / 7.98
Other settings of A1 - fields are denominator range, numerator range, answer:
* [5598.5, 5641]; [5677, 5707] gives 1.05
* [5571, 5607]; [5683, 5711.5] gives 1.07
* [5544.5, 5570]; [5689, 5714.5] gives 0.99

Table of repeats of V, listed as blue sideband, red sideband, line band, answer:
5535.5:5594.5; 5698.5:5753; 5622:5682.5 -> 0.01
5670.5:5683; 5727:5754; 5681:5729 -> 0.02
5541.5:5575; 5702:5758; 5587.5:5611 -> 0.13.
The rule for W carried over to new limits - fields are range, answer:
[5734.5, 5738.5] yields 7.96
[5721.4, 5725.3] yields 8.52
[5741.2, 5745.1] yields 8.89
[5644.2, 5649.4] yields 8.06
